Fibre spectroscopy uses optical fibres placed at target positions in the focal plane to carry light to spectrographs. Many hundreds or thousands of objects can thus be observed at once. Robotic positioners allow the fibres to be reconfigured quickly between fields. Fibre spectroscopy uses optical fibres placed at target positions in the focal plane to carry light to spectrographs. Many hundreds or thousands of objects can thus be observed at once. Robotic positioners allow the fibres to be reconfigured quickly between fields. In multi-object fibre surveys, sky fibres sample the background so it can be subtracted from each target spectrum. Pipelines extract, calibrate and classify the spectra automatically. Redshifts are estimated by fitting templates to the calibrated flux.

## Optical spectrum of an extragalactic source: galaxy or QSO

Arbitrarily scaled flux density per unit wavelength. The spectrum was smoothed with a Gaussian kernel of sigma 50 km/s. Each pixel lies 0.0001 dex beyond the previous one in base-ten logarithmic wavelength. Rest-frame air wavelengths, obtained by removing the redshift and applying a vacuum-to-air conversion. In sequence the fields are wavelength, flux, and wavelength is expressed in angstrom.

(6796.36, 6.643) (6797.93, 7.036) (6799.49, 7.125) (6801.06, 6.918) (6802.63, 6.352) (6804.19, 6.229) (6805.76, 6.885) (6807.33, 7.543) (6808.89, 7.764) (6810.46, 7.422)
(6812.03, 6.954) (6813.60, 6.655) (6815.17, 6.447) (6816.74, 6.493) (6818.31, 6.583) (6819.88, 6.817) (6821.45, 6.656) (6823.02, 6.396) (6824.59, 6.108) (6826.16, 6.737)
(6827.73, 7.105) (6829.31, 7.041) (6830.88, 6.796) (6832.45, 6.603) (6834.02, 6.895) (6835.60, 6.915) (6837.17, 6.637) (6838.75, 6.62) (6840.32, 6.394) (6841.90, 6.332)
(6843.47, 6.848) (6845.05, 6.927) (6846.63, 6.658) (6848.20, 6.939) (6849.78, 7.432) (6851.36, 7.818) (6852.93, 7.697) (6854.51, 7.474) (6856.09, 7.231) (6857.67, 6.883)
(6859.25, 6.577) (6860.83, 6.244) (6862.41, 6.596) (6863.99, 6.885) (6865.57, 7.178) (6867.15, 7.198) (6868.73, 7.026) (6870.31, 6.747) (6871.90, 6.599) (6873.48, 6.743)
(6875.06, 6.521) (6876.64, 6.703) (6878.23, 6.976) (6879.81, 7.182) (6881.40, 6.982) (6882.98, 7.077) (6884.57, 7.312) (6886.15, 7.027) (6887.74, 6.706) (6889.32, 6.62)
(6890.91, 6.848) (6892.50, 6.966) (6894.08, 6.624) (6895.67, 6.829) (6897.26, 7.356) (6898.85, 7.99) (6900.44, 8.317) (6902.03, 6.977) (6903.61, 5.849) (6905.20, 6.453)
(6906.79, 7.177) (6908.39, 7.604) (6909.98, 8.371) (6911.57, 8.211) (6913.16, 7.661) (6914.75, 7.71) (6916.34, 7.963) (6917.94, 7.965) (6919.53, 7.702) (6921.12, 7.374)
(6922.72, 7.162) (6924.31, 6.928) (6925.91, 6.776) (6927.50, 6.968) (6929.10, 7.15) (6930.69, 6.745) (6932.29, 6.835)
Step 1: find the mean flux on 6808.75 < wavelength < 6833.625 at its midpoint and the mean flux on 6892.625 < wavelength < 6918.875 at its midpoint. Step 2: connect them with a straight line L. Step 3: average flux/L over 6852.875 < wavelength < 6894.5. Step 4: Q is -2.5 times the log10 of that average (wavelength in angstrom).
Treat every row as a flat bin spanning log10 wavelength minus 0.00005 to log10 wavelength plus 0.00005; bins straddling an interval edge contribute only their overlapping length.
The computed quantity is 0.043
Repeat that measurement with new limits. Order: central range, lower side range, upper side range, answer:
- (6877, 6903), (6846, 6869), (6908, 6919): 0.070 mag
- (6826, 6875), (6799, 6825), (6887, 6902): 0.009 mag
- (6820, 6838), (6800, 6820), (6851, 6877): 0.026 mag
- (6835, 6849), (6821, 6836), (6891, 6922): 0.024 mag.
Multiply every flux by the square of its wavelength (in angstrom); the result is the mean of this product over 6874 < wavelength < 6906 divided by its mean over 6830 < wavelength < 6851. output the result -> 1.04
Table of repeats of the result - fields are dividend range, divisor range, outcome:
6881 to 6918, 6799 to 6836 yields 1.09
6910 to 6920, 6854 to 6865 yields 1.18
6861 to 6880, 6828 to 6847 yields 1.03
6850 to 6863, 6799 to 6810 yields 1.03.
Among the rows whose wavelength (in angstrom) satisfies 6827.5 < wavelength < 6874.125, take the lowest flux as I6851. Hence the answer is 6.244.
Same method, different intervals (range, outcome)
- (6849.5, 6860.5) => 6.577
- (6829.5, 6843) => 6.332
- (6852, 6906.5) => 5.849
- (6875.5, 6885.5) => 6.703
